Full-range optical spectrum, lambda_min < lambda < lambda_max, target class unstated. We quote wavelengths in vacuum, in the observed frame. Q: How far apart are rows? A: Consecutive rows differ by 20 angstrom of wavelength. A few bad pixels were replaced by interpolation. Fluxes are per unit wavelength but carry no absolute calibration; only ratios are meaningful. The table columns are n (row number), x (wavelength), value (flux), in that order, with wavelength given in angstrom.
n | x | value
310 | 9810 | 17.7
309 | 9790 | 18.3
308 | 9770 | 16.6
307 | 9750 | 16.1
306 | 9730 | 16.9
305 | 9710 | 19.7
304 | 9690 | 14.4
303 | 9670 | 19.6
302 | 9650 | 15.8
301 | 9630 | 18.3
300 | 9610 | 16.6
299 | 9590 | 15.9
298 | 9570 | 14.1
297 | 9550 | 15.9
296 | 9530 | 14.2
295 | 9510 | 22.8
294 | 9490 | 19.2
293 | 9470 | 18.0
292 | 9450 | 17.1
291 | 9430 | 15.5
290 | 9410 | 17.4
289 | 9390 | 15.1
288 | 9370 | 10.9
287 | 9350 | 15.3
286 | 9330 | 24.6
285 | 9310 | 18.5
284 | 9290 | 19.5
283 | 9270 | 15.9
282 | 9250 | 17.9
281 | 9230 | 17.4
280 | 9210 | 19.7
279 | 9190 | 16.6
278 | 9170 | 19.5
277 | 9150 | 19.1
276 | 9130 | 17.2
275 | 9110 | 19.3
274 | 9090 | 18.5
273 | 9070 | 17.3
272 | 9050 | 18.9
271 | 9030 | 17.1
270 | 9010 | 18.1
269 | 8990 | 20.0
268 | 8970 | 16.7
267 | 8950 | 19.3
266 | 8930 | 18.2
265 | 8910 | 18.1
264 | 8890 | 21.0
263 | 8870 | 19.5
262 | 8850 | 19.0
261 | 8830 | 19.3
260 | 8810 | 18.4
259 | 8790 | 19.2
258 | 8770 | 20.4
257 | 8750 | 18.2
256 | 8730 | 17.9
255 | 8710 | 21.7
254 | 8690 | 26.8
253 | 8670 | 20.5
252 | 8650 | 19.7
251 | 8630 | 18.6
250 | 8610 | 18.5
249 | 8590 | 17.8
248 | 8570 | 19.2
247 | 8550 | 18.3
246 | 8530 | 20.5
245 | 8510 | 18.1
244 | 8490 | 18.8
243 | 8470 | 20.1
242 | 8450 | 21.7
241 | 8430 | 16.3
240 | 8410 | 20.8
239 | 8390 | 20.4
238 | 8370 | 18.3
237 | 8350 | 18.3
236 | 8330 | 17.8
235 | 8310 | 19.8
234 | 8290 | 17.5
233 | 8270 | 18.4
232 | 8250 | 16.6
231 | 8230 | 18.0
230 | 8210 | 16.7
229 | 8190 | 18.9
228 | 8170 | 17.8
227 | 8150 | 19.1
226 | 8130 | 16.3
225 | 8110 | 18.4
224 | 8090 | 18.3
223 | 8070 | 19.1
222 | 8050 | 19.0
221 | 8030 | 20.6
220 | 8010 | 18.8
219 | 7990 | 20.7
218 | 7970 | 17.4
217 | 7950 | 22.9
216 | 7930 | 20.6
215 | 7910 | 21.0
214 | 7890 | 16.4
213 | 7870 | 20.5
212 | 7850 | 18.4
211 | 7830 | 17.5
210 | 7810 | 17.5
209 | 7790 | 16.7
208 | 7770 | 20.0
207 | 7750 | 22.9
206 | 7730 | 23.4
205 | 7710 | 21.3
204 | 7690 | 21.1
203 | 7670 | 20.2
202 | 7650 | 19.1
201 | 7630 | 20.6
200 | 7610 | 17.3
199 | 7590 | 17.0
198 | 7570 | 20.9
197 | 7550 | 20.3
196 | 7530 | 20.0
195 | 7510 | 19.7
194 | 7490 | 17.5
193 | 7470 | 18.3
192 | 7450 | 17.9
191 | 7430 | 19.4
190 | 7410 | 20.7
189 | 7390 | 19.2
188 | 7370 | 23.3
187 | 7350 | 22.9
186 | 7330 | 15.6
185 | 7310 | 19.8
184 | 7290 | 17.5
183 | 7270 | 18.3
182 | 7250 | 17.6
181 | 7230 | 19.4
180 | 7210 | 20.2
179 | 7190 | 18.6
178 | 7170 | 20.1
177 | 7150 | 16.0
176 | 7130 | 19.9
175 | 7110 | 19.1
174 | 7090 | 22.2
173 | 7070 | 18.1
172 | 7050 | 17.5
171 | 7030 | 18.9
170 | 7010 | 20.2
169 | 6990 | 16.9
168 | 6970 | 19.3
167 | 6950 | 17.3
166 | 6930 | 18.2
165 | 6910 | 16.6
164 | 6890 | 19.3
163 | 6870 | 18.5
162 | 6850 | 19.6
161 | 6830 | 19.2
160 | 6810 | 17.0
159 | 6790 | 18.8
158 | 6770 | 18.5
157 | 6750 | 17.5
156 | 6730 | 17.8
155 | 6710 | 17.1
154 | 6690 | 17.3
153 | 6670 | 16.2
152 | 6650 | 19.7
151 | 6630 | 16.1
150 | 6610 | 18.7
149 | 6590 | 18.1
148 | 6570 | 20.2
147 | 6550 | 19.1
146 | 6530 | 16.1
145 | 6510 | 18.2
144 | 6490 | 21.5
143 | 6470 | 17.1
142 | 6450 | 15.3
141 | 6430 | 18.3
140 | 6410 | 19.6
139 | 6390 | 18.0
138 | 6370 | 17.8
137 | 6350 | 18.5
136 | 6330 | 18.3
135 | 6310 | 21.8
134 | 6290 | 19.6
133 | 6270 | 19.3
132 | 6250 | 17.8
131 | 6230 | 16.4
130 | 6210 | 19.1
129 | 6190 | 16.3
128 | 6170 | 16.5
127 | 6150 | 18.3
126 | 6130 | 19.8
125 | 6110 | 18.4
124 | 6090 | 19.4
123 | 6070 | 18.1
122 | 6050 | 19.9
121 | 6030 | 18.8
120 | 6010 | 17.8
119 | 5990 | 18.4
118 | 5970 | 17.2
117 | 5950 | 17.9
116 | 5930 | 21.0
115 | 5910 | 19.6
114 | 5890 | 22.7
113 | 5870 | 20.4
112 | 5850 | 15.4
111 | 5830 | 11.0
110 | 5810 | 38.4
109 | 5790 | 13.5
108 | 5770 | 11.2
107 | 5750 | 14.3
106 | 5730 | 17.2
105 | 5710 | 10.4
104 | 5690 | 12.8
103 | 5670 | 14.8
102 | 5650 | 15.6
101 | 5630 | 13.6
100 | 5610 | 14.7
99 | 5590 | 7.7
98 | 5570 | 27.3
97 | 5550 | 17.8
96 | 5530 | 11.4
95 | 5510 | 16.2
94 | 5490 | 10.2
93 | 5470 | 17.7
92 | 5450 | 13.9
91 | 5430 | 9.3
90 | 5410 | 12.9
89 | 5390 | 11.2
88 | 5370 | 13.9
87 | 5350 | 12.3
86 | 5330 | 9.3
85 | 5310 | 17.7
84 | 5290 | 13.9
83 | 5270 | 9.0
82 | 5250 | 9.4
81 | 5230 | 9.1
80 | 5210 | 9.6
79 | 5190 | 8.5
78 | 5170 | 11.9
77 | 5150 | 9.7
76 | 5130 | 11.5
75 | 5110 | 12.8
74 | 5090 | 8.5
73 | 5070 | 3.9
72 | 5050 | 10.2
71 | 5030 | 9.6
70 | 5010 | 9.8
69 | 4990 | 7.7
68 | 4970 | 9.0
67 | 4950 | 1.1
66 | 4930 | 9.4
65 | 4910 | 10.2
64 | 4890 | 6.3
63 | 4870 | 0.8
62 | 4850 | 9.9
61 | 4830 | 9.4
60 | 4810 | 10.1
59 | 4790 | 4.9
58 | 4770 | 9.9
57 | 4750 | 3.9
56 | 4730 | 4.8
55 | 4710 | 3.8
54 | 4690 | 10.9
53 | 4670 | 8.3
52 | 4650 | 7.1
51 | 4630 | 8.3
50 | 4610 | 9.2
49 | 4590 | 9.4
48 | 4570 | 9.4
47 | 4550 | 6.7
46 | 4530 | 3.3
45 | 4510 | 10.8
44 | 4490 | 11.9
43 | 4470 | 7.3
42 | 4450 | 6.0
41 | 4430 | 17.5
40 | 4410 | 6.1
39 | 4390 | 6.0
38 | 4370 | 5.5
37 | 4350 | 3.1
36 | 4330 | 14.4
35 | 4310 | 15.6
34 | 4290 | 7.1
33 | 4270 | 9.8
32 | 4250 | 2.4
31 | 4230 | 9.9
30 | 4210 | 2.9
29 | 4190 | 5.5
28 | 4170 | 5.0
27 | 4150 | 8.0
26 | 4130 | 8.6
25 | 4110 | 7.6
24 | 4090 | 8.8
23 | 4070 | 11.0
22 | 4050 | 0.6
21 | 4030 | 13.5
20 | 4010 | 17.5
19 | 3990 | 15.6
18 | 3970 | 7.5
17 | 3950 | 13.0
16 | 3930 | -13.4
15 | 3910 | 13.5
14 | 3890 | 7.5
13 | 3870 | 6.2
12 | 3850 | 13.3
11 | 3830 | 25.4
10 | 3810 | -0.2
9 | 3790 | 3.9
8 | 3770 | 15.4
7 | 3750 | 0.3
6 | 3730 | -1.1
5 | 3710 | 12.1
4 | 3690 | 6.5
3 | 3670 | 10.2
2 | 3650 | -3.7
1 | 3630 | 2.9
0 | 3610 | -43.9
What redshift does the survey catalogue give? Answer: 0.324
